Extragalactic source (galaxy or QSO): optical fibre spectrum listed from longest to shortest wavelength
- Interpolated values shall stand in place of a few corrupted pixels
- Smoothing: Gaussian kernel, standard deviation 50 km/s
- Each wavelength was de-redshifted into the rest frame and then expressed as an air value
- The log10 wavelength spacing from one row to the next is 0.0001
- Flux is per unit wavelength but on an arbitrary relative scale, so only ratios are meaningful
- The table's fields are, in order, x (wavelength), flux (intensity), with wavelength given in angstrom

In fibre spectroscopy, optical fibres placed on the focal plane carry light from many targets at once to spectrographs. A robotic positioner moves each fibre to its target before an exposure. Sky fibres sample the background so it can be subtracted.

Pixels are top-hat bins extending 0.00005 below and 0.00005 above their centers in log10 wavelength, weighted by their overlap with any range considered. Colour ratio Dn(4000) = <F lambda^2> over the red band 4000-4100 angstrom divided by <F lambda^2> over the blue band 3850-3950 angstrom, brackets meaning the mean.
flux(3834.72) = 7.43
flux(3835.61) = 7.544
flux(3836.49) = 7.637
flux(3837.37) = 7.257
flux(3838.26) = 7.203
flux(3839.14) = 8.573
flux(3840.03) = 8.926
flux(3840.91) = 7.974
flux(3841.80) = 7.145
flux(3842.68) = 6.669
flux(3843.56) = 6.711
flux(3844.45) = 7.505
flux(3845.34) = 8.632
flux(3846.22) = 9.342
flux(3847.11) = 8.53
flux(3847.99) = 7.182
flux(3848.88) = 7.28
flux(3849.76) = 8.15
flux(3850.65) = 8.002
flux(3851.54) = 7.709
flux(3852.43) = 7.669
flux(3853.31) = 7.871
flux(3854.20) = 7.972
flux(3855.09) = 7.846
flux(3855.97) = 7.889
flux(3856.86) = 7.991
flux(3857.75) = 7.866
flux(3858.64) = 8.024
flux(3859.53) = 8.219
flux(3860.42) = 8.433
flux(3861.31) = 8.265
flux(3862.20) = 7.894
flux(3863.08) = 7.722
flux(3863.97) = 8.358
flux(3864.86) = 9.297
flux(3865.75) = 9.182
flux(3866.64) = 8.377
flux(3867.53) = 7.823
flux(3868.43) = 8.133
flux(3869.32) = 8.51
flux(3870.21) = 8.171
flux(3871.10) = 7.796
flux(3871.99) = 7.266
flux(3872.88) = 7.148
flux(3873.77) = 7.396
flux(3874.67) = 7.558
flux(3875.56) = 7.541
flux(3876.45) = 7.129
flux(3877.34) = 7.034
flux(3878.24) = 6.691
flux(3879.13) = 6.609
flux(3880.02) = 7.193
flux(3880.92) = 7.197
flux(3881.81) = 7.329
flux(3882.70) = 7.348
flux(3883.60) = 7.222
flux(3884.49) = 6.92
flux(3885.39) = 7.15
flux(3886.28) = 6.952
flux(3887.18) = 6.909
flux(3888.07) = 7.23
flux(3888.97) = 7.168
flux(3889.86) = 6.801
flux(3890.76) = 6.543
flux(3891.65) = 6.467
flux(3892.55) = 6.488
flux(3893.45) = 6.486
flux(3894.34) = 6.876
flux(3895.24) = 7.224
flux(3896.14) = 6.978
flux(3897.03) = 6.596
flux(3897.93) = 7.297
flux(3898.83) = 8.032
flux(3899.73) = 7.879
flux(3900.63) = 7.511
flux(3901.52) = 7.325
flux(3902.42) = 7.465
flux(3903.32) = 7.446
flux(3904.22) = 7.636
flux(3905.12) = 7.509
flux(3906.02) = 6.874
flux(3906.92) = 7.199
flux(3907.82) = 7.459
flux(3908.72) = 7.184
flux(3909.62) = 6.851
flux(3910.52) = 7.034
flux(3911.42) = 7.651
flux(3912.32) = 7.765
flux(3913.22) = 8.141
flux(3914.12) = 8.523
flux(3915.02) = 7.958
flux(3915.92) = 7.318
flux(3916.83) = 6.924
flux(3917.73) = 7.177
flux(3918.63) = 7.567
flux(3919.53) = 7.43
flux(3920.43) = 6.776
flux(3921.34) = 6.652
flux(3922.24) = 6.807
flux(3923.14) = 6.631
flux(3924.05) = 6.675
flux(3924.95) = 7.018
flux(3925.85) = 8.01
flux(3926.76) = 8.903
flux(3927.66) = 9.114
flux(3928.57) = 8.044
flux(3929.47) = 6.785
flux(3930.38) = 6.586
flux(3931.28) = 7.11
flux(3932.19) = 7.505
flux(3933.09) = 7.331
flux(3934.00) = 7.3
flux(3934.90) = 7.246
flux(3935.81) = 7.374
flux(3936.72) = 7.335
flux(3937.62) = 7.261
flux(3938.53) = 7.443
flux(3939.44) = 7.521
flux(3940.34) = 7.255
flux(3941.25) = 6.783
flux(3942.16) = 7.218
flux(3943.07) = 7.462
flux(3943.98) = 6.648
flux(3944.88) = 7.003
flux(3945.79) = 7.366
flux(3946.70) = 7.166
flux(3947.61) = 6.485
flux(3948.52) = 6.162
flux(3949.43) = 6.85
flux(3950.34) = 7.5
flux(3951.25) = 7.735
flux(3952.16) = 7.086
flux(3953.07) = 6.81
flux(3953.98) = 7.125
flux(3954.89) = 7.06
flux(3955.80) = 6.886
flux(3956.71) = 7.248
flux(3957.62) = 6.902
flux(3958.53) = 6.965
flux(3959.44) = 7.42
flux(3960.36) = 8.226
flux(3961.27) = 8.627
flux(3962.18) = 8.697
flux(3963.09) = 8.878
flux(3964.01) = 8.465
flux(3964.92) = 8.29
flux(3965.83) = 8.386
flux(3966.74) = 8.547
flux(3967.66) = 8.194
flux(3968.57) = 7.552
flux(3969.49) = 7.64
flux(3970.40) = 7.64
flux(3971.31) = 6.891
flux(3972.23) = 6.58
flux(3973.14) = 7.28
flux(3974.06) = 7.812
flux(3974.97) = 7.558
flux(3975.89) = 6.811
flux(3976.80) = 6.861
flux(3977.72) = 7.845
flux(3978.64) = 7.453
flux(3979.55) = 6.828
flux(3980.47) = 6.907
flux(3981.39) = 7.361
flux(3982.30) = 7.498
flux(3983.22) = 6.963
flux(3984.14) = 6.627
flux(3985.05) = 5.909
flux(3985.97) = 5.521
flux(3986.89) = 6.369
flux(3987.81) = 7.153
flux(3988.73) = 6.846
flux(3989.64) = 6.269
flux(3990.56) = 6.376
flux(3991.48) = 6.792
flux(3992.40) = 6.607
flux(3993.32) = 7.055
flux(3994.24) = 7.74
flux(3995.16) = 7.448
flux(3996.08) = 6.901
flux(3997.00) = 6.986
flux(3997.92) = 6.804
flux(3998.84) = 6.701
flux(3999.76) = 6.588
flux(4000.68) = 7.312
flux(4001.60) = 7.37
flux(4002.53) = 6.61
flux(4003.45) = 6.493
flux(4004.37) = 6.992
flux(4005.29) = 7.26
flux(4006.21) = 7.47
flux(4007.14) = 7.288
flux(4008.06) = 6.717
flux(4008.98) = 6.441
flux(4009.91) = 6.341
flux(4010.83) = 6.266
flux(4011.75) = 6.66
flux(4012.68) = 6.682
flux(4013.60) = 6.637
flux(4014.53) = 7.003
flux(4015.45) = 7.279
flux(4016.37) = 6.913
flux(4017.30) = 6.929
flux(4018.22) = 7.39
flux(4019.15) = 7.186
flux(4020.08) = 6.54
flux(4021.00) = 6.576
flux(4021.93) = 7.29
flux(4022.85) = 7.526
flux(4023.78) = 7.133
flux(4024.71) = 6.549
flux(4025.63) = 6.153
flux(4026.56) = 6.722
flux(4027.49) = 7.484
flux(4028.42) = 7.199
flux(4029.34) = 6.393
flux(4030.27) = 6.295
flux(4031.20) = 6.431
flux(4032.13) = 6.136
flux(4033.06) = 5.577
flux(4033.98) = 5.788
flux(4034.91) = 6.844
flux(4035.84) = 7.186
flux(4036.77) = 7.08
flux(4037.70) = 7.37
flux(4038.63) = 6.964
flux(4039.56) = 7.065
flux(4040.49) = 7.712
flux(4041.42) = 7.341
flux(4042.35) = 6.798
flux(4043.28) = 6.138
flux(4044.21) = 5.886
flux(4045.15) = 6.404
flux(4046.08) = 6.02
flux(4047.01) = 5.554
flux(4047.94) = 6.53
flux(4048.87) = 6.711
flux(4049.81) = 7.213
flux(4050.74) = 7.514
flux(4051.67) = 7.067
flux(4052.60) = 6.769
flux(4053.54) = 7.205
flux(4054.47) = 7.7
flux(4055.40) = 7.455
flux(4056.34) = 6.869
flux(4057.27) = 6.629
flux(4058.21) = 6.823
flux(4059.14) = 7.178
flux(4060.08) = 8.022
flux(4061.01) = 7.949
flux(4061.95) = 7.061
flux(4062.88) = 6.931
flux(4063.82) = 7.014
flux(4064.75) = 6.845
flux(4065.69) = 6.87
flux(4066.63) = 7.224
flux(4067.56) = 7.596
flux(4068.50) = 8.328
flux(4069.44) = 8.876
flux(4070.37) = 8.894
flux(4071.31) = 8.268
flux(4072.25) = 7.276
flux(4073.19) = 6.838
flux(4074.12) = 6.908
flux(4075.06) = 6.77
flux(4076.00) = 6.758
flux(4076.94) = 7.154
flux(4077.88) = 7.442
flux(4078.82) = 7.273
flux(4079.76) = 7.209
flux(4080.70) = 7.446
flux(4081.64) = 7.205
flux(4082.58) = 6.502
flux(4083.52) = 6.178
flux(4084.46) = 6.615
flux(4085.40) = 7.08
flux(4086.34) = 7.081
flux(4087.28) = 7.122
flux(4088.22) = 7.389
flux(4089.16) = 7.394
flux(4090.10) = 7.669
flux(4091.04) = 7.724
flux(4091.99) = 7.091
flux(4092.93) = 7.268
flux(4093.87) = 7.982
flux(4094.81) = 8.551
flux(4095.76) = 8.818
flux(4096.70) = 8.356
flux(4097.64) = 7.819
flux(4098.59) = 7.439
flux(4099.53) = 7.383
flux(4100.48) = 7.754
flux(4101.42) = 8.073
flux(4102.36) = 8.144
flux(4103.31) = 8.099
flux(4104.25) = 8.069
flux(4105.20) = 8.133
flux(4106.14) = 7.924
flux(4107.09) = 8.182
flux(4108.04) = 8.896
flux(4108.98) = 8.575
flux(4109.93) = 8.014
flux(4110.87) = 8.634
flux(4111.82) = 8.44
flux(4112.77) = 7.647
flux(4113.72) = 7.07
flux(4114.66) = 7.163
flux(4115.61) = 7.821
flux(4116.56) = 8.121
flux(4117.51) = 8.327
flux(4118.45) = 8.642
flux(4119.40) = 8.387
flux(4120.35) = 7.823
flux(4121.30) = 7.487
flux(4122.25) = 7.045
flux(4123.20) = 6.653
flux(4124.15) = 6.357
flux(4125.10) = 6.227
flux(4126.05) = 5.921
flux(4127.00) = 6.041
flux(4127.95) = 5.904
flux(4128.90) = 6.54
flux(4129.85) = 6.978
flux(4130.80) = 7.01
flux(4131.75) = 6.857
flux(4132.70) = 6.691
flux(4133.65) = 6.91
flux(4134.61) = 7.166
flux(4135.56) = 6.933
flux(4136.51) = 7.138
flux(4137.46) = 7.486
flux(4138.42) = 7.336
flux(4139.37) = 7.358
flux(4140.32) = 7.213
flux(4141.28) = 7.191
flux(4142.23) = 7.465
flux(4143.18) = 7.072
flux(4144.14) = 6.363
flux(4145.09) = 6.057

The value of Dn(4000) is 1.0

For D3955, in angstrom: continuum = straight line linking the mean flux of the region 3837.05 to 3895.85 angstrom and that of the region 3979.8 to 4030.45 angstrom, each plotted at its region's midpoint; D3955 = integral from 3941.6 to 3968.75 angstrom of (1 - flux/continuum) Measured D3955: -1.45 angstrom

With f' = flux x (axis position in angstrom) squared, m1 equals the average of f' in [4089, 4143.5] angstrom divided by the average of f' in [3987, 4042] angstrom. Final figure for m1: 1.2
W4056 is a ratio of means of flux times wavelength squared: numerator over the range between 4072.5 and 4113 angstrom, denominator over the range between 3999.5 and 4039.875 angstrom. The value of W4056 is 1.16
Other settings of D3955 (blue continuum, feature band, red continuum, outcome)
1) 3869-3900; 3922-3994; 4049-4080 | -0.4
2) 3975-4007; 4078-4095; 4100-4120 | 1.3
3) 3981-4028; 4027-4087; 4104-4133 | 1.0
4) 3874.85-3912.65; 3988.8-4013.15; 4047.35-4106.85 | 1.5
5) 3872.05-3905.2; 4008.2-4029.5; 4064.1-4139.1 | 1.4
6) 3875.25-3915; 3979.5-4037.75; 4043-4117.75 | 4.3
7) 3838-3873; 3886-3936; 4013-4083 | 2.8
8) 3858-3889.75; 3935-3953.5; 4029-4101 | 0.8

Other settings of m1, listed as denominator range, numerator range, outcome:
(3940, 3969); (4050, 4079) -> 1.04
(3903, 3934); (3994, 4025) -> 0.98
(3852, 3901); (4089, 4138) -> 1.13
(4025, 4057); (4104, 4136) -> 1.14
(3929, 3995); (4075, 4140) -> 1.10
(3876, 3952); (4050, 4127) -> 1.13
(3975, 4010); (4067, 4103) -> 1.14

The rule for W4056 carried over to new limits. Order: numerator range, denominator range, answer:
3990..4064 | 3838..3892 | 0.97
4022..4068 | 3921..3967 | 0.98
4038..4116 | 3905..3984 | 1.07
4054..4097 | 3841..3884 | 1.06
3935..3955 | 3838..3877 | 0.94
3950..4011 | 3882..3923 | 1.04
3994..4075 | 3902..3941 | 1.00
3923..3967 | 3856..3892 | 1.02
